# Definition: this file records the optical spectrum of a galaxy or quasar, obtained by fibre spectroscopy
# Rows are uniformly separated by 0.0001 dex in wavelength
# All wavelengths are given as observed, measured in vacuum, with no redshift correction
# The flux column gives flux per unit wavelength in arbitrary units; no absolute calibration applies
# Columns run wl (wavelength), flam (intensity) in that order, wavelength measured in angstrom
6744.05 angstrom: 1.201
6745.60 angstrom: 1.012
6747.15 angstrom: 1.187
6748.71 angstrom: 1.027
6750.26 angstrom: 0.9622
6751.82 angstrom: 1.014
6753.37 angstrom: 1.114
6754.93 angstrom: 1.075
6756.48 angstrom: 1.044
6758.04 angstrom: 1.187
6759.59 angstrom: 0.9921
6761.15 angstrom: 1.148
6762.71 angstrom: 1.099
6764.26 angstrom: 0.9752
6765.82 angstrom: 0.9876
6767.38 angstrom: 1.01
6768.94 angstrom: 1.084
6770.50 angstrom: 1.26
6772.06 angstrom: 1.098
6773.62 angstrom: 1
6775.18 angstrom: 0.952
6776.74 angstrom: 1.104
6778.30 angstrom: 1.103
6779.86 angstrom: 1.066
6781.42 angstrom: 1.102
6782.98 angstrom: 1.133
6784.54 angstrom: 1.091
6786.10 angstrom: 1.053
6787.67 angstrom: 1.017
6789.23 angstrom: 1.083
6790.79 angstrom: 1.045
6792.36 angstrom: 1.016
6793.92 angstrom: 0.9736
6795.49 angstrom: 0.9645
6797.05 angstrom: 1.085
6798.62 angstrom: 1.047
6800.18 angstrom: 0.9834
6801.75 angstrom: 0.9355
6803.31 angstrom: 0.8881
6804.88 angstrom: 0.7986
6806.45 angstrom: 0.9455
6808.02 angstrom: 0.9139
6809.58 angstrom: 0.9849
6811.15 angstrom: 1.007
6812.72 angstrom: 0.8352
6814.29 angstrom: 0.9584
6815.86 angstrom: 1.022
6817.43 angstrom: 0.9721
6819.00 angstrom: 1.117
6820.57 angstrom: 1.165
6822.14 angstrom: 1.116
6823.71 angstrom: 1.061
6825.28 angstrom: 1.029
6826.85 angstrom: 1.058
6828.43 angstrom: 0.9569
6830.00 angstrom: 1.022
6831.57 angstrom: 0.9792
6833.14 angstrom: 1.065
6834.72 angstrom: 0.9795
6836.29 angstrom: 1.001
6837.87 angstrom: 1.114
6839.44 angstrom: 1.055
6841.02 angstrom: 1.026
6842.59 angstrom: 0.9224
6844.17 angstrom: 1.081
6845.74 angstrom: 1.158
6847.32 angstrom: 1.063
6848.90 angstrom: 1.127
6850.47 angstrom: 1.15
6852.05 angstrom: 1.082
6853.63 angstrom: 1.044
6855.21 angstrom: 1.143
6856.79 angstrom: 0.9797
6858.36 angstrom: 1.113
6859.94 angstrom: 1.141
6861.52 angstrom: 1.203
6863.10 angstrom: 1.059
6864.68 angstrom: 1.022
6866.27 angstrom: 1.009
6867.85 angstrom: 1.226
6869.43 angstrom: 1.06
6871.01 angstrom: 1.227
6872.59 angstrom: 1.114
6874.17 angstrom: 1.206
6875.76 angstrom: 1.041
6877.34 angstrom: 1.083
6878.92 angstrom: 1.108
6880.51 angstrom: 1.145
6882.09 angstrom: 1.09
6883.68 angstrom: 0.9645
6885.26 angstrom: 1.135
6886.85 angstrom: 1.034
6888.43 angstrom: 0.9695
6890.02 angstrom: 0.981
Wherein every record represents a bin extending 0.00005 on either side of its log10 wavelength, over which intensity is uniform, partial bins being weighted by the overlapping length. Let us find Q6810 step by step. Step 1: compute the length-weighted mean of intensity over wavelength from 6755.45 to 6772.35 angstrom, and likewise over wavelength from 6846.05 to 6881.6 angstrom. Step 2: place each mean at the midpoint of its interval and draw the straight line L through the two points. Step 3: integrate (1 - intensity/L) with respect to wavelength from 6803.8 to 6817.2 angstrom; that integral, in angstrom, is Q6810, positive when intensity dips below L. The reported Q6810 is 1.9 angstrom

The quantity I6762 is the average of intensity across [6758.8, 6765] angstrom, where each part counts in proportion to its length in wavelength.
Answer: 1.06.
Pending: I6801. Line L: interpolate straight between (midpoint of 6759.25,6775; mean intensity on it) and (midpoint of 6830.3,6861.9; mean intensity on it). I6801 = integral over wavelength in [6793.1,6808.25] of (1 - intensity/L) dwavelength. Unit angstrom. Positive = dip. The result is 1.6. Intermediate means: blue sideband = 1.06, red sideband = 1.07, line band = 0.955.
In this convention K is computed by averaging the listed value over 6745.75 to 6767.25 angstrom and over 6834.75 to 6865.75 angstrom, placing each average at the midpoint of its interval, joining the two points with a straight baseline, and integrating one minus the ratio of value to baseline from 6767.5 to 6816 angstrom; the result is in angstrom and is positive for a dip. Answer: 2.2 angstrom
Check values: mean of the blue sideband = 1.06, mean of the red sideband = 1.08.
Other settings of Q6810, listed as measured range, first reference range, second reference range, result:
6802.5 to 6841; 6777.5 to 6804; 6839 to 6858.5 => 1.9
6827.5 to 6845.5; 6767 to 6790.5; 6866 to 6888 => 1.2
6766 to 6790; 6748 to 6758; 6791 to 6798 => -1.1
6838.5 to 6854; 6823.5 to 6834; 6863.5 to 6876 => -0.2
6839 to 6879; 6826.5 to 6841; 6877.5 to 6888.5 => -1.7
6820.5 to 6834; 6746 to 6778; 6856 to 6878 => 0.6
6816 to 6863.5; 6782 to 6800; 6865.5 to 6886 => 0.7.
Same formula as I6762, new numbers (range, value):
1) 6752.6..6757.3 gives 1.08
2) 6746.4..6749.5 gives 1.1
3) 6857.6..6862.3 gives 1.15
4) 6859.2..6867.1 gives 1.09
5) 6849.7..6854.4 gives 1.09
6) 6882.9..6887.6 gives 1.04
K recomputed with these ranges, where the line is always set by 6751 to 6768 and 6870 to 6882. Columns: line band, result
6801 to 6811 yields 1.6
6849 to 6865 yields 0.3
